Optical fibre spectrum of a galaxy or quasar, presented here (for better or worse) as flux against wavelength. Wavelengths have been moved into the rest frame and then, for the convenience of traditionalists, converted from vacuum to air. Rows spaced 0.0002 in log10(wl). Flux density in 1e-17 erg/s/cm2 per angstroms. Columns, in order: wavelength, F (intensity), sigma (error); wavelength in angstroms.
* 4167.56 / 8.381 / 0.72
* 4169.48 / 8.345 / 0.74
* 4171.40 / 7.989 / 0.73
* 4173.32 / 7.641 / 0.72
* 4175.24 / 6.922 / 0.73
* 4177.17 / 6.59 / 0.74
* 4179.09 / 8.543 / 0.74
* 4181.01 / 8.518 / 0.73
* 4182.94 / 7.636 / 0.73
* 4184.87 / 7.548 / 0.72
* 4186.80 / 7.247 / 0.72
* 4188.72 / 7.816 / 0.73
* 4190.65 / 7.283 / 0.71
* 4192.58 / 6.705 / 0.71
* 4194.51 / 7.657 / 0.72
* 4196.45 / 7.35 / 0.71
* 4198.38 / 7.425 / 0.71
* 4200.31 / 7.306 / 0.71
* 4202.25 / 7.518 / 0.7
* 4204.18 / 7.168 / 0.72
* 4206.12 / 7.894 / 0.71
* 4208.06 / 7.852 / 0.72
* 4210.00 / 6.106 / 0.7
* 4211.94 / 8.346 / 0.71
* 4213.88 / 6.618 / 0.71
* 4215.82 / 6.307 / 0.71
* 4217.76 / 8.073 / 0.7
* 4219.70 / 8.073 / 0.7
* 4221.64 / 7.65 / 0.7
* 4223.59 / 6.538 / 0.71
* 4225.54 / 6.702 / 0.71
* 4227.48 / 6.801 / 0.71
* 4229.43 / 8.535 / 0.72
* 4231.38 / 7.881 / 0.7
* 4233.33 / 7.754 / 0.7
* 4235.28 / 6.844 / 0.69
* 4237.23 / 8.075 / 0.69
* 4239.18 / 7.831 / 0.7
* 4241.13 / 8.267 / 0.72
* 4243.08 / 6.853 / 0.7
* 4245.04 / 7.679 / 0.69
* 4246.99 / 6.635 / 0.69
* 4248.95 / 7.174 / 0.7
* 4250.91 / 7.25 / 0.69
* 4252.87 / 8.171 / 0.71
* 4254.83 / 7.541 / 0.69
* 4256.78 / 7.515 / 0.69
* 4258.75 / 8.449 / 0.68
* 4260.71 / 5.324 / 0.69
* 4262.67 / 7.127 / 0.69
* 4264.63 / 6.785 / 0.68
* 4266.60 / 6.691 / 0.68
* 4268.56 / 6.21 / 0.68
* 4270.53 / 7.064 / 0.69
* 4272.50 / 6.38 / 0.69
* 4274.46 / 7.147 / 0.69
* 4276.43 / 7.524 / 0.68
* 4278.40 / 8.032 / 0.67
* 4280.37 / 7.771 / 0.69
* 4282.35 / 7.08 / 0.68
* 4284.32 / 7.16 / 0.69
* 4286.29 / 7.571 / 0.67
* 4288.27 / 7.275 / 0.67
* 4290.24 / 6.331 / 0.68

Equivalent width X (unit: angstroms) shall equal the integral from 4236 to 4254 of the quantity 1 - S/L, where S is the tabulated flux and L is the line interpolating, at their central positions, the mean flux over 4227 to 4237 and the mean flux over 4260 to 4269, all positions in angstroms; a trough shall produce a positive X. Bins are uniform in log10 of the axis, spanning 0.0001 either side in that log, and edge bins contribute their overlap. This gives -0.9 angstroms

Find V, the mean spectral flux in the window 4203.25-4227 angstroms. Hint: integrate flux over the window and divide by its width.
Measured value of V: 7.27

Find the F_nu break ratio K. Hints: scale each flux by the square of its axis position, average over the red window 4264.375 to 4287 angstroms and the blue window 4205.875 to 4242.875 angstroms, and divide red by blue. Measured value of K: 0.98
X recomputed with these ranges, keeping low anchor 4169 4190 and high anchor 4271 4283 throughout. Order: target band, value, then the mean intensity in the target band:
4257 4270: 1.0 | 6.82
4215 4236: 0.3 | 7.39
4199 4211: 0.4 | 7.31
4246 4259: -0.1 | 7.48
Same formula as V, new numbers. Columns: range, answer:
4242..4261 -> 7.33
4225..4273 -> 7.27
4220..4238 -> 7.44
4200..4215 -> 7.34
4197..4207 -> 7.46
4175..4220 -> 7.44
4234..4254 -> 7.48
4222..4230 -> 7.11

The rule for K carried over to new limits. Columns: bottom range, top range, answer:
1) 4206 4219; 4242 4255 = 1.02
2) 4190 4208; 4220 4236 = 1.01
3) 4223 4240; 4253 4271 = 0.96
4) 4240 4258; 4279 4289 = 1.01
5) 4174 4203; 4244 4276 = 0.98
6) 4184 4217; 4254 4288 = 1.01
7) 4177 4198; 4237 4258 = 1.02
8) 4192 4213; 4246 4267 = 0.99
